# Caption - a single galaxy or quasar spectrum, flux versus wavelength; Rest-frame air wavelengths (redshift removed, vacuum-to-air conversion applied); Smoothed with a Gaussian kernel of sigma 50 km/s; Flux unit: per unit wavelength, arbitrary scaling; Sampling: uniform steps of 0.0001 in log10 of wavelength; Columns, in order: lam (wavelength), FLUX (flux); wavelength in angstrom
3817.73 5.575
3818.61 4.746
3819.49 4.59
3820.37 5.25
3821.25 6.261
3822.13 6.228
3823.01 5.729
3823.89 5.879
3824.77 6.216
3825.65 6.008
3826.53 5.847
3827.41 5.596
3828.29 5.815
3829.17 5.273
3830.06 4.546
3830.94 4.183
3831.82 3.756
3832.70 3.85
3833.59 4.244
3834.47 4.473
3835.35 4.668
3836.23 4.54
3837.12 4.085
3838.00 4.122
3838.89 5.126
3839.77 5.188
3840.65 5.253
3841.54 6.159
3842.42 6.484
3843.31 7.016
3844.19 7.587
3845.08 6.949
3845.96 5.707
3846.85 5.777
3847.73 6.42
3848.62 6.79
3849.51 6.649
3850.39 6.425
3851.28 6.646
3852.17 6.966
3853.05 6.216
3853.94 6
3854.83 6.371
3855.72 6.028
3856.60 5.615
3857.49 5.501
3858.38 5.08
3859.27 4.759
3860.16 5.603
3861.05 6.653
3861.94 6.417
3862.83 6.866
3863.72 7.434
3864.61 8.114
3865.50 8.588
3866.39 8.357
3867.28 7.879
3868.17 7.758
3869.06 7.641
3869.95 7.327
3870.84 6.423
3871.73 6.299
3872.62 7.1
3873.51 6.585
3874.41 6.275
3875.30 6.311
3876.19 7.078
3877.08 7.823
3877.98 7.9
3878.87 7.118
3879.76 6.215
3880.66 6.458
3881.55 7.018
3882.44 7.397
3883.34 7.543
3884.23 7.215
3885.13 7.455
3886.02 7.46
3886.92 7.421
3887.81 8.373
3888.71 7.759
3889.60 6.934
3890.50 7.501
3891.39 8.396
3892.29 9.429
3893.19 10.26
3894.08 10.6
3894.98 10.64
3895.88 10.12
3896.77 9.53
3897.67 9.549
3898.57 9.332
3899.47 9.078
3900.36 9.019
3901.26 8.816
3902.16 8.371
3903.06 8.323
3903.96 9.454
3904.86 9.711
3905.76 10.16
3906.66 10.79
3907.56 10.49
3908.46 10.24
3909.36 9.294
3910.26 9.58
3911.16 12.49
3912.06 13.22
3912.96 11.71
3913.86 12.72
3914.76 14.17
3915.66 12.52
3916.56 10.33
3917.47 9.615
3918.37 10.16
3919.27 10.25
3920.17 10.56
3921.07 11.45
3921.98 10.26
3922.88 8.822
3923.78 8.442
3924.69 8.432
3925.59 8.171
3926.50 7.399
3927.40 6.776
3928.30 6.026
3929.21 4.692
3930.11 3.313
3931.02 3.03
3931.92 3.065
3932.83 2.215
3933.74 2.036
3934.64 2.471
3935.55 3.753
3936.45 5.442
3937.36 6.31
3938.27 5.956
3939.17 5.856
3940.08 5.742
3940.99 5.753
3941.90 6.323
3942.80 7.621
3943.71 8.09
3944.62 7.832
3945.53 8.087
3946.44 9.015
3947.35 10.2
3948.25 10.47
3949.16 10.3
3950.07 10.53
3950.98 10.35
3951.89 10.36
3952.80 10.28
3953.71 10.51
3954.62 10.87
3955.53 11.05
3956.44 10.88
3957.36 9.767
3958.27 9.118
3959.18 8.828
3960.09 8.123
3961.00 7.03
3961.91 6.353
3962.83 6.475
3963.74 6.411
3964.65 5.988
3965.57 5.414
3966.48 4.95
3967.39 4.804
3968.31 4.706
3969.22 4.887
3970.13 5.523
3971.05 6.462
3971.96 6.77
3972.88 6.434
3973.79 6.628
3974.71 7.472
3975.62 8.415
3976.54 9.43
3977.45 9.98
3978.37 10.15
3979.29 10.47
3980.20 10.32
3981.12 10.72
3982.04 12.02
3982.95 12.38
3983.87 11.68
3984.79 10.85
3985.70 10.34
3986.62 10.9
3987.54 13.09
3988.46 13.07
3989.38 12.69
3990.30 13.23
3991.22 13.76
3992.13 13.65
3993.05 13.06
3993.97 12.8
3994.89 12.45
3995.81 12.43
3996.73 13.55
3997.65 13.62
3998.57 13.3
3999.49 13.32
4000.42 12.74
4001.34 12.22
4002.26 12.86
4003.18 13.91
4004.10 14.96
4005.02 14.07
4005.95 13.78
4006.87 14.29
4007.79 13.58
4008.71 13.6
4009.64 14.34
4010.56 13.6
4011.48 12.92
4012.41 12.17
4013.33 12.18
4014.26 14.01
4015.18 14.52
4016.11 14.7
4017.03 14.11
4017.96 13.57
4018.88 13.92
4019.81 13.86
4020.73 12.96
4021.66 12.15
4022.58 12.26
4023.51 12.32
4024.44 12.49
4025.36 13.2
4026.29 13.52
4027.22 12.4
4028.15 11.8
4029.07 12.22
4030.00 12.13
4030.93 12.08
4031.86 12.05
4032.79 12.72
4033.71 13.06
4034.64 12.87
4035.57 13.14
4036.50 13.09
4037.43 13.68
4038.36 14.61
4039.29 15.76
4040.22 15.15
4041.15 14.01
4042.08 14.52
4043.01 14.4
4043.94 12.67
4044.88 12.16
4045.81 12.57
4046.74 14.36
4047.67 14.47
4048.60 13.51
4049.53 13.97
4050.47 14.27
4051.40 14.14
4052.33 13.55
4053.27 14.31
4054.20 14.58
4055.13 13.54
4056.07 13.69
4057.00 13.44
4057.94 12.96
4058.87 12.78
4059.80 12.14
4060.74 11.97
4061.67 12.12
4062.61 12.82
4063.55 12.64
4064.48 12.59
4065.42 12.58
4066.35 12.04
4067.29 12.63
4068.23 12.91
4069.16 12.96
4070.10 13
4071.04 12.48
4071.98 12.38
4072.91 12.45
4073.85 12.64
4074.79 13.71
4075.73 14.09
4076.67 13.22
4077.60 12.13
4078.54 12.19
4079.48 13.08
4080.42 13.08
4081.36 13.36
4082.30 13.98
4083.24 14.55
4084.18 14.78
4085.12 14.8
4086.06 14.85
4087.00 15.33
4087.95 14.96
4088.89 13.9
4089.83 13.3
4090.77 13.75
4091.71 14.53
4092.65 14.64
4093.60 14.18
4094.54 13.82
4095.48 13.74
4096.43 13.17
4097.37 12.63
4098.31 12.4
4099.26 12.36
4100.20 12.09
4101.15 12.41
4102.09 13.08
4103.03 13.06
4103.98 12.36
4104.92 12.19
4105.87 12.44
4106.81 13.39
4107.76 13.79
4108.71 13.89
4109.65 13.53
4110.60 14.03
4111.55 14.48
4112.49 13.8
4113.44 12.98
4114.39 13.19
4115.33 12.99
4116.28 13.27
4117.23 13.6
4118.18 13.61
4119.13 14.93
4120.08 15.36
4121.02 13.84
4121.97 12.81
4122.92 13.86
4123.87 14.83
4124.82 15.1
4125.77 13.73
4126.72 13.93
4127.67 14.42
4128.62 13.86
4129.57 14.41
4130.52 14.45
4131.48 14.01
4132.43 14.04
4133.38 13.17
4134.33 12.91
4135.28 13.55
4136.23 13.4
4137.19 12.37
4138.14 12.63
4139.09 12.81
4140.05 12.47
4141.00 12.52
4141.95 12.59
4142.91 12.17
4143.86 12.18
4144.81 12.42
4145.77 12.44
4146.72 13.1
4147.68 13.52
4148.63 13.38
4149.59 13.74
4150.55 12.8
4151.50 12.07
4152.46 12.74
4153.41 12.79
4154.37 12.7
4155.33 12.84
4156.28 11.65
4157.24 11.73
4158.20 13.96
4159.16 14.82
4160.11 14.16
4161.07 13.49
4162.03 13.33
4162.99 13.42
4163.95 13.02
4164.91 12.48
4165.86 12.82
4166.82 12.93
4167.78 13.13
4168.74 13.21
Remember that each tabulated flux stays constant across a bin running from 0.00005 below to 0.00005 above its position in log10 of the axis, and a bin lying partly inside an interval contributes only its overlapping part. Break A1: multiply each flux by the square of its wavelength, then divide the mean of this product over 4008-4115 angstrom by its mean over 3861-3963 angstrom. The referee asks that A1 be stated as 1.74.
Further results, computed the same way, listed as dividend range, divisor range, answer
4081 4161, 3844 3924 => 1.83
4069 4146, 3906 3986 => 1.74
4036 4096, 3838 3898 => 2.10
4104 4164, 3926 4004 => 1.64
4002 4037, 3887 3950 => 1.64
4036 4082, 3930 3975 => 1.99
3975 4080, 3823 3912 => 1.95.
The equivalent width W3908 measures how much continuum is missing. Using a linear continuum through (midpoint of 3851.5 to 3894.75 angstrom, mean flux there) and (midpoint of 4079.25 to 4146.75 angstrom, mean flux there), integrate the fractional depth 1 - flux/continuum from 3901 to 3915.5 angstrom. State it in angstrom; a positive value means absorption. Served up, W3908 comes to -4.5 angstrom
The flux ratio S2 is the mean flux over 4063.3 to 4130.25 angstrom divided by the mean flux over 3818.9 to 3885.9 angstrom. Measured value 2.17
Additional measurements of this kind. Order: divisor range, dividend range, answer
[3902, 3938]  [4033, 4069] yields 1.60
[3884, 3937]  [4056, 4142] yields 1.56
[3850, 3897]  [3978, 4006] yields 1.72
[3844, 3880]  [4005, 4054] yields 2.00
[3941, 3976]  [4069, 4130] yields 1.71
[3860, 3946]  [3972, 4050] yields 1.59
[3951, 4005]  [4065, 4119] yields 1.32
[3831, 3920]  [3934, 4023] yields 1.33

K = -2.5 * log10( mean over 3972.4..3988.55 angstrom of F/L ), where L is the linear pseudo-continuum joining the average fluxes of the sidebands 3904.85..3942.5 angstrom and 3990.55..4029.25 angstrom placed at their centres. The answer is 0.14 mag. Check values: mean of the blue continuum 8.06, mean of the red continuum 13.3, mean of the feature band 10.2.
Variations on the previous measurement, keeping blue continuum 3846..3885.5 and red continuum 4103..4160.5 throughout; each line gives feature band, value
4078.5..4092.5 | -0.16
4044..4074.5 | -0.14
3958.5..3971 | 0.43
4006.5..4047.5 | -0.23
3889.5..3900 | -0.24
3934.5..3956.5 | 0.07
